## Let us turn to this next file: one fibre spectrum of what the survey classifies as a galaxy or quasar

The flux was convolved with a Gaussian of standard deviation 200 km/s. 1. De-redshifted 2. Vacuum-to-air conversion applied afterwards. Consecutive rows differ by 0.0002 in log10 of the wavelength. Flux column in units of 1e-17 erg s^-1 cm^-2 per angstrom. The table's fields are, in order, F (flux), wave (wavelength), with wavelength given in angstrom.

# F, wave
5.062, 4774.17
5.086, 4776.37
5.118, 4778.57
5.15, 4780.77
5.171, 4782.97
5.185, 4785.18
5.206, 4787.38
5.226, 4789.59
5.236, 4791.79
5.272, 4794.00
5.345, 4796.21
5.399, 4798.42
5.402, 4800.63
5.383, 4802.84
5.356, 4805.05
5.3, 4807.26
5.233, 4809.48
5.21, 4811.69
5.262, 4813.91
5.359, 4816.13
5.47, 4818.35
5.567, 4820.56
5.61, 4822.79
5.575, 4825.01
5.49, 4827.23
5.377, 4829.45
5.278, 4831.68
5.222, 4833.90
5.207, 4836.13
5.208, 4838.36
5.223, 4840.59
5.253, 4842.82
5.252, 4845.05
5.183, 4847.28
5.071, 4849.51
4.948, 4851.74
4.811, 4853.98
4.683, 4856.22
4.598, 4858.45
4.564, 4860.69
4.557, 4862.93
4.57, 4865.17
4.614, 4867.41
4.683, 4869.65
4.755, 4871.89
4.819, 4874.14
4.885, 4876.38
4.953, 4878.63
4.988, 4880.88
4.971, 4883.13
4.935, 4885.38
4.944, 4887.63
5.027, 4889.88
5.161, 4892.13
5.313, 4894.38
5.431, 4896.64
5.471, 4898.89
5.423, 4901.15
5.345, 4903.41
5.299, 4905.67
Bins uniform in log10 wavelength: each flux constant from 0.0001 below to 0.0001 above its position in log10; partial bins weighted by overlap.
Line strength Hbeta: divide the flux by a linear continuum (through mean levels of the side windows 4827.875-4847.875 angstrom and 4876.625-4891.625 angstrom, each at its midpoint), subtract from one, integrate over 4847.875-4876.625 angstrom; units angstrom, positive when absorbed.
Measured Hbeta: 2.1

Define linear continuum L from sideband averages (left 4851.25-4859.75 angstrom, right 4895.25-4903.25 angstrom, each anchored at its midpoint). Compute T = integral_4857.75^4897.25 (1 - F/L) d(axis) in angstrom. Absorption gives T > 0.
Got 1.7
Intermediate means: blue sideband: 4.74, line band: 4.87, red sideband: 5.42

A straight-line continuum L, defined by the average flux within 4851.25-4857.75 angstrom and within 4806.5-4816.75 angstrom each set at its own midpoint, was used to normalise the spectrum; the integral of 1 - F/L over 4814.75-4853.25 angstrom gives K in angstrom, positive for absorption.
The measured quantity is -2.2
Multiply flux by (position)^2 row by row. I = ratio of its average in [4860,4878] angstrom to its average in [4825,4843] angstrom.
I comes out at 0.90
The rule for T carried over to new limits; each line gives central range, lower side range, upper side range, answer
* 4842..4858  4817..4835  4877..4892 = 0.8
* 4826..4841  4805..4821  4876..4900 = -0.1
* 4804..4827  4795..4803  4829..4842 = -0.3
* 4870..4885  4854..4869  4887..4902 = 0.1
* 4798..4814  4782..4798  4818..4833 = 0.1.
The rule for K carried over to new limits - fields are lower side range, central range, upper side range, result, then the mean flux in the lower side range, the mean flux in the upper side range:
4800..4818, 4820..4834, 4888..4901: -0.4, 5.32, 5.27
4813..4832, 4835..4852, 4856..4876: -0.4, 5.45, 4.66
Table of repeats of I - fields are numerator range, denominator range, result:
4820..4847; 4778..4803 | 1.03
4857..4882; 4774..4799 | 0.94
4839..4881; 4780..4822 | 0.94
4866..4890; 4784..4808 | 0.95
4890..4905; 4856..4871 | 1.17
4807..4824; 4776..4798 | 1.05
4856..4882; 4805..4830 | 0.89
